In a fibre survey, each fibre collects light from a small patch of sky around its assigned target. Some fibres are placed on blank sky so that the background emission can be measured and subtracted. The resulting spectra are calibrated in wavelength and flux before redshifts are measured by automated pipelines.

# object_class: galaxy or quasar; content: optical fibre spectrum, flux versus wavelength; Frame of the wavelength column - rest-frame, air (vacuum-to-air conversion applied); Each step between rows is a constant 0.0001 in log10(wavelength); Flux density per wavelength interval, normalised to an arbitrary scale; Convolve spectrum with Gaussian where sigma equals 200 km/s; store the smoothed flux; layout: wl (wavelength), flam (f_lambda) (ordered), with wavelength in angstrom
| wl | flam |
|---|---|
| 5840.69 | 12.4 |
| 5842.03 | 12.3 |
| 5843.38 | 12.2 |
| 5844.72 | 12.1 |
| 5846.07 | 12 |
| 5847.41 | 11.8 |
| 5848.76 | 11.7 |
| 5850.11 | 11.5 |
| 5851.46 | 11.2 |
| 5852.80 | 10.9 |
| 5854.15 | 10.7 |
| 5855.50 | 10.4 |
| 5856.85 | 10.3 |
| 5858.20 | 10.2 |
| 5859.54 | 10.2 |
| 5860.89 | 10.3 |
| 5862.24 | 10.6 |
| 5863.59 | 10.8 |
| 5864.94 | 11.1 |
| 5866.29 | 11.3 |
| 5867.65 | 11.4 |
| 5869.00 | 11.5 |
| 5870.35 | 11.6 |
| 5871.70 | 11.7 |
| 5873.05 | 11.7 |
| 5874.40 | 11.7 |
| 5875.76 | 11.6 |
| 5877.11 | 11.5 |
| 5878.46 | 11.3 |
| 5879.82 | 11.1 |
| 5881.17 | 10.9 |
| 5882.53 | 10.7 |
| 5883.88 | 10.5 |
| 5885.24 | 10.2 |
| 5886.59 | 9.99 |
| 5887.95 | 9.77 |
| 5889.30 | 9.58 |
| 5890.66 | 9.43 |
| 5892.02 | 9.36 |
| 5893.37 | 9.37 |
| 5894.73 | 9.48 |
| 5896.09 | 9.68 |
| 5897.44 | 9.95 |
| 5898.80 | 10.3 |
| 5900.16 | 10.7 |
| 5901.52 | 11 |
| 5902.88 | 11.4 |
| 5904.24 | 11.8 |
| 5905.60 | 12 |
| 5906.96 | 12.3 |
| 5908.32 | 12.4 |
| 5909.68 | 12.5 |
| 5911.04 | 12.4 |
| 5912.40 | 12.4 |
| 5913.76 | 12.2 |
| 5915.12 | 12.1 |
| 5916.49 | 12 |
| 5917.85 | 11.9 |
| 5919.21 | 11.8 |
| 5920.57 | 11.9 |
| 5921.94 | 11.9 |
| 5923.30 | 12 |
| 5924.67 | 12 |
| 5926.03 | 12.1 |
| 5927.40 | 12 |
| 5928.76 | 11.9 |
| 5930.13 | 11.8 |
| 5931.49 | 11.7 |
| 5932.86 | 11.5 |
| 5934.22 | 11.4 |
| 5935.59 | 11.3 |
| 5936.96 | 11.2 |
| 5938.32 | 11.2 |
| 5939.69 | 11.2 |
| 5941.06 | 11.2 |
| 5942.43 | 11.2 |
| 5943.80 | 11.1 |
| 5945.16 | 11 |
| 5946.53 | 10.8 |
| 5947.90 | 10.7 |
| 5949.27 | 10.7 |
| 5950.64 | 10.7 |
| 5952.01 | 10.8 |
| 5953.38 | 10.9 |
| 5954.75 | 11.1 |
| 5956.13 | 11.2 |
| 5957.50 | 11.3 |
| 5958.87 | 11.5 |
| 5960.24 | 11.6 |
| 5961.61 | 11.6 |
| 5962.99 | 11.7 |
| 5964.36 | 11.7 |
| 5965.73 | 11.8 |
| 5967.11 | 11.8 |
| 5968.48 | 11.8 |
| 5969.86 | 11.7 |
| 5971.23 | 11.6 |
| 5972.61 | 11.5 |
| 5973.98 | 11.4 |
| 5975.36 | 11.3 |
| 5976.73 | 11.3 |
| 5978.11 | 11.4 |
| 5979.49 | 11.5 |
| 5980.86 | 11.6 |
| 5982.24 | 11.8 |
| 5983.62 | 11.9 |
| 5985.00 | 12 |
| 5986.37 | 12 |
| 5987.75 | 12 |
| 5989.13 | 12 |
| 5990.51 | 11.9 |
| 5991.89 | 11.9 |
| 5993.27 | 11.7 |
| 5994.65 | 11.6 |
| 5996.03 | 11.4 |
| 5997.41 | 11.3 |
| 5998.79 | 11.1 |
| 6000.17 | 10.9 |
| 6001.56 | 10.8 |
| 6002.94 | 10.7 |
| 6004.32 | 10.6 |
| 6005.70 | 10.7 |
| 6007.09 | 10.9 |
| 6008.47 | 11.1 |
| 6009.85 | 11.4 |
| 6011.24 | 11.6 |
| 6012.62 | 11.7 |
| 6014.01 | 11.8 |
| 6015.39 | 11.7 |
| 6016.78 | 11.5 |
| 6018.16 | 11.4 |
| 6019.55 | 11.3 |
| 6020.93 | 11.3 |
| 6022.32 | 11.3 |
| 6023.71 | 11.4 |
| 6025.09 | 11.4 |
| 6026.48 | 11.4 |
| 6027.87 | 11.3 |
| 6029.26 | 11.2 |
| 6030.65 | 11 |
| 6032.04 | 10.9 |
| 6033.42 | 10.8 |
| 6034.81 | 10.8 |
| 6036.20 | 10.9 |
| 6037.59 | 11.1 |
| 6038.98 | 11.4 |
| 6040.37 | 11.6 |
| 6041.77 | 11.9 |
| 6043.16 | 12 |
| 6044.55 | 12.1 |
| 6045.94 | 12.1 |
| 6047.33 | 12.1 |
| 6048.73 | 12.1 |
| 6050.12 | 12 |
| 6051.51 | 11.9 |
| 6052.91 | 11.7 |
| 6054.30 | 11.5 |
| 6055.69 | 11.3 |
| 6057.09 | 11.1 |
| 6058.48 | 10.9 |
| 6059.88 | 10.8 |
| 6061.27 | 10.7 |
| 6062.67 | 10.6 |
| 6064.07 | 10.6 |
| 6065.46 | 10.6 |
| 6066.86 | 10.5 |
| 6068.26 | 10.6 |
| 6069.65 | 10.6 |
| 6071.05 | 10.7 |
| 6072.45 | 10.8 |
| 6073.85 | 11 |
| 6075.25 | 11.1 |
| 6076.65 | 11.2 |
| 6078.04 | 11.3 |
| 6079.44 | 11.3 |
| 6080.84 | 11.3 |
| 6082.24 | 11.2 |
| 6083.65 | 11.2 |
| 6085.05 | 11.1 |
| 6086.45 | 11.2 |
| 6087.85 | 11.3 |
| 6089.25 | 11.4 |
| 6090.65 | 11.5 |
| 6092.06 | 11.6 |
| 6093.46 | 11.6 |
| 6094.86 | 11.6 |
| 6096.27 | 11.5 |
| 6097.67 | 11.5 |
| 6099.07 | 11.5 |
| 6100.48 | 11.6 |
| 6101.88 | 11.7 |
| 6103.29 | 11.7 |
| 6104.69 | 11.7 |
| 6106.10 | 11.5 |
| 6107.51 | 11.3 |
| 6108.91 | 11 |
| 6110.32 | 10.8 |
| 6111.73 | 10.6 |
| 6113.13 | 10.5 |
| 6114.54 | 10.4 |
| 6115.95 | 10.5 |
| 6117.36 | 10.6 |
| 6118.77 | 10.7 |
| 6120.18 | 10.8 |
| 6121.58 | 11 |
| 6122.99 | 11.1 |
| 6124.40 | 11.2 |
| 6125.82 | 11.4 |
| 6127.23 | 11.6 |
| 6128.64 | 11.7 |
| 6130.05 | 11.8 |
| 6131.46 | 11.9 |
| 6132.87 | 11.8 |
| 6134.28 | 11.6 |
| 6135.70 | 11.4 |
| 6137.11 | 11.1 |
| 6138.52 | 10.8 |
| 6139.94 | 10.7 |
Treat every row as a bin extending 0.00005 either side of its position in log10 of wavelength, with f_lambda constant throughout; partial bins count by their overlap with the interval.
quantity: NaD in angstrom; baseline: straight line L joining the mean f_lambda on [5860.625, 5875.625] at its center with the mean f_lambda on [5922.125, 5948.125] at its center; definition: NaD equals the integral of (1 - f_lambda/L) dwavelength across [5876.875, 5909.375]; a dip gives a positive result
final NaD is 2.1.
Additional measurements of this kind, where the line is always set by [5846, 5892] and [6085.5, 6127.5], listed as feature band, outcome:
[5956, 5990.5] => -2.0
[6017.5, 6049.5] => -0.9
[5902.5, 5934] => -3.0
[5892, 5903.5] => 0.8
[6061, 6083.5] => 0.5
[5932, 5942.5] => -0.3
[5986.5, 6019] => -1.0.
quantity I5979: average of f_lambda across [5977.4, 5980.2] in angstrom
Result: 11.5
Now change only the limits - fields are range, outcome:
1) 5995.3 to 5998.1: 11.4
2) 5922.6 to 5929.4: 12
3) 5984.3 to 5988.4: 12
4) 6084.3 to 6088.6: 11.2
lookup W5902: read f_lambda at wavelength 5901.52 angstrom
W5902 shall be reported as 11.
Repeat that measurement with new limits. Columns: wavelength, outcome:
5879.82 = 11.1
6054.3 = 11.5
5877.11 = 11.5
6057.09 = 11.1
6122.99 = 11.1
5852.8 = 10.9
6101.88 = 11.7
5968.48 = 11.8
